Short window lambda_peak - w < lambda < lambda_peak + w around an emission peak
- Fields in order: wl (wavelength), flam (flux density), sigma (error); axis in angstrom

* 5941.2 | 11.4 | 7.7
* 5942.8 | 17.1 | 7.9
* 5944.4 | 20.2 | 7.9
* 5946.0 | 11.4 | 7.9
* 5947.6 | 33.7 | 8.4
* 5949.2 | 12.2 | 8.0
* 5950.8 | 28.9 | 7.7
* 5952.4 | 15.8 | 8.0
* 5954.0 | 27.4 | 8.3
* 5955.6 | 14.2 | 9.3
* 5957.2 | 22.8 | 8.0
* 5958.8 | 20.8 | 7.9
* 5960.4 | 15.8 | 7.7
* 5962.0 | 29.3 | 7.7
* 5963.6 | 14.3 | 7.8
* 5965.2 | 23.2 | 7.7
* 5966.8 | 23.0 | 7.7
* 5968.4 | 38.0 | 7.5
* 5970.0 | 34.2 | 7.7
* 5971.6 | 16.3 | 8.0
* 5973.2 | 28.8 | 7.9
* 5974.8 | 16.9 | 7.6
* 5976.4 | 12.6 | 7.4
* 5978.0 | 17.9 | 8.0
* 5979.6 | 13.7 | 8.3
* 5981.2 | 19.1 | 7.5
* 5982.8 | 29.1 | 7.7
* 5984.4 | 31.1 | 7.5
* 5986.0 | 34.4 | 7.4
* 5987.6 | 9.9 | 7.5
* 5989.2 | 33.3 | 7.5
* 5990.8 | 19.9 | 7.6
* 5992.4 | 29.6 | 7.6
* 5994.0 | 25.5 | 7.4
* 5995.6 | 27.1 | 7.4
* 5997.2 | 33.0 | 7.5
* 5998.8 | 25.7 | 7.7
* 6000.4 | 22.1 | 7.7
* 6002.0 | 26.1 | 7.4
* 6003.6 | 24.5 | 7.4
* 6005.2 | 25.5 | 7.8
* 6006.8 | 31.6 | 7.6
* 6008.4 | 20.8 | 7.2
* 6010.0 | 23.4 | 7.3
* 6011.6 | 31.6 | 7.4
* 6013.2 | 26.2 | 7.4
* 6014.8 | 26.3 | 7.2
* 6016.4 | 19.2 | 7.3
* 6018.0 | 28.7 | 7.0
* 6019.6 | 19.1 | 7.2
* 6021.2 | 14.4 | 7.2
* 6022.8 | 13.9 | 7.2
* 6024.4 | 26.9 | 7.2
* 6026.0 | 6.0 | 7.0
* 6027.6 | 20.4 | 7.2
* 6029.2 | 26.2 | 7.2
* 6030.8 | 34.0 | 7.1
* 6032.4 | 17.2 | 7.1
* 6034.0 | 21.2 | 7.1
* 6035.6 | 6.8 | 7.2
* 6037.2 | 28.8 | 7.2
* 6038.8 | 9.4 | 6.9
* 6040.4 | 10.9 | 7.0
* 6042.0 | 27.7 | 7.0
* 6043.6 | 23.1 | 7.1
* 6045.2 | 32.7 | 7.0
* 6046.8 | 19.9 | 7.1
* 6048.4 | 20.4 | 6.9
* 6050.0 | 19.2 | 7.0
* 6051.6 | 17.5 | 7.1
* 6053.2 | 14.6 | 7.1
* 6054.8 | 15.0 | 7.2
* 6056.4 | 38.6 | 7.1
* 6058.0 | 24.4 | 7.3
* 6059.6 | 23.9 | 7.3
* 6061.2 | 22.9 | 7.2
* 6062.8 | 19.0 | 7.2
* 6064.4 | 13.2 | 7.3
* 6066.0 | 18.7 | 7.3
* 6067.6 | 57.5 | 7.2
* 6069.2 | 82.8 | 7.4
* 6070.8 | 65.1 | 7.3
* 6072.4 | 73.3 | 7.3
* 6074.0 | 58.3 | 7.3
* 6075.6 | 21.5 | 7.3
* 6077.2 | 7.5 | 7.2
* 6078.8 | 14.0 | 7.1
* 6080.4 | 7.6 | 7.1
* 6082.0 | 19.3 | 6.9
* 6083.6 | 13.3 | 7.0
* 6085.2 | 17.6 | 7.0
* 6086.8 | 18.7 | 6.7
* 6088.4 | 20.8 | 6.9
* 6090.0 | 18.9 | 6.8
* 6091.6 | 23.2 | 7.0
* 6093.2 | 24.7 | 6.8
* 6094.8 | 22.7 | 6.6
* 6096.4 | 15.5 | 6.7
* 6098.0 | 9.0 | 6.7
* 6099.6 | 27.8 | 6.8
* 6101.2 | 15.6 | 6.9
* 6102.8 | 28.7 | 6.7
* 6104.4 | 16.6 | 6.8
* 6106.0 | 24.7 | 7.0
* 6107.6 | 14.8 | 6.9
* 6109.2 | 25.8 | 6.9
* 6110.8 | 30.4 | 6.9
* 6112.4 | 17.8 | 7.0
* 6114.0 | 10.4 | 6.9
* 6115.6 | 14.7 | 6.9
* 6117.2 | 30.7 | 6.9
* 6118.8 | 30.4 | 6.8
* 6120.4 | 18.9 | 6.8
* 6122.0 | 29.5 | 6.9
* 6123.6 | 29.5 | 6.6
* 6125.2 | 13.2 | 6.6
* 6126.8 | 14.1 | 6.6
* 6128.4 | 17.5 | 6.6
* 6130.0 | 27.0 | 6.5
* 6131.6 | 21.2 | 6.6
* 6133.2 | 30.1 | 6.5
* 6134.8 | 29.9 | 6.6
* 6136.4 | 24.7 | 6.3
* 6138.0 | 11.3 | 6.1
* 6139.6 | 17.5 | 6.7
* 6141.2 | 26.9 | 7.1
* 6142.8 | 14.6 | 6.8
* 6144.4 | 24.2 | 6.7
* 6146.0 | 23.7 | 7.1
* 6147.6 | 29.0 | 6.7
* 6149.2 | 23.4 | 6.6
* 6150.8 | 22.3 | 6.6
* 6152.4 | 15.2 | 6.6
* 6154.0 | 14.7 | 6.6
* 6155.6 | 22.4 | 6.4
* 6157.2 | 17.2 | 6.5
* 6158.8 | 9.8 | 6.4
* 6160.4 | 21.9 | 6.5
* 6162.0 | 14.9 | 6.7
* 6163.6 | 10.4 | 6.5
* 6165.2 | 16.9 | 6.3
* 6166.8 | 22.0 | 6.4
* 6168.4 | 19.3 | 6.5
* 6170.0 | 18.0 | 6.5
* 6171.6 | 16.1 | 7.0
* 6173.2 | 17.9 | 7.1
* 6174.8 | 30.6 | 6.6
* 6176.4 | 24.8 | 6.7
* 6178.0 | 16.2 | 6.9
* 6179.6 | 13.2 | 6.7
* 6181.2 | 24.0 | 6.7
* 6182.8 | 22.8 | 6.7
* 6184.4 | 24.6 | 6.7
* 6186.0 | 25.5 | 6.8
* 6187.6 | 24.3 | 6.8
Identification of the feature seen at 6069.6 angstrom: Hbeta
